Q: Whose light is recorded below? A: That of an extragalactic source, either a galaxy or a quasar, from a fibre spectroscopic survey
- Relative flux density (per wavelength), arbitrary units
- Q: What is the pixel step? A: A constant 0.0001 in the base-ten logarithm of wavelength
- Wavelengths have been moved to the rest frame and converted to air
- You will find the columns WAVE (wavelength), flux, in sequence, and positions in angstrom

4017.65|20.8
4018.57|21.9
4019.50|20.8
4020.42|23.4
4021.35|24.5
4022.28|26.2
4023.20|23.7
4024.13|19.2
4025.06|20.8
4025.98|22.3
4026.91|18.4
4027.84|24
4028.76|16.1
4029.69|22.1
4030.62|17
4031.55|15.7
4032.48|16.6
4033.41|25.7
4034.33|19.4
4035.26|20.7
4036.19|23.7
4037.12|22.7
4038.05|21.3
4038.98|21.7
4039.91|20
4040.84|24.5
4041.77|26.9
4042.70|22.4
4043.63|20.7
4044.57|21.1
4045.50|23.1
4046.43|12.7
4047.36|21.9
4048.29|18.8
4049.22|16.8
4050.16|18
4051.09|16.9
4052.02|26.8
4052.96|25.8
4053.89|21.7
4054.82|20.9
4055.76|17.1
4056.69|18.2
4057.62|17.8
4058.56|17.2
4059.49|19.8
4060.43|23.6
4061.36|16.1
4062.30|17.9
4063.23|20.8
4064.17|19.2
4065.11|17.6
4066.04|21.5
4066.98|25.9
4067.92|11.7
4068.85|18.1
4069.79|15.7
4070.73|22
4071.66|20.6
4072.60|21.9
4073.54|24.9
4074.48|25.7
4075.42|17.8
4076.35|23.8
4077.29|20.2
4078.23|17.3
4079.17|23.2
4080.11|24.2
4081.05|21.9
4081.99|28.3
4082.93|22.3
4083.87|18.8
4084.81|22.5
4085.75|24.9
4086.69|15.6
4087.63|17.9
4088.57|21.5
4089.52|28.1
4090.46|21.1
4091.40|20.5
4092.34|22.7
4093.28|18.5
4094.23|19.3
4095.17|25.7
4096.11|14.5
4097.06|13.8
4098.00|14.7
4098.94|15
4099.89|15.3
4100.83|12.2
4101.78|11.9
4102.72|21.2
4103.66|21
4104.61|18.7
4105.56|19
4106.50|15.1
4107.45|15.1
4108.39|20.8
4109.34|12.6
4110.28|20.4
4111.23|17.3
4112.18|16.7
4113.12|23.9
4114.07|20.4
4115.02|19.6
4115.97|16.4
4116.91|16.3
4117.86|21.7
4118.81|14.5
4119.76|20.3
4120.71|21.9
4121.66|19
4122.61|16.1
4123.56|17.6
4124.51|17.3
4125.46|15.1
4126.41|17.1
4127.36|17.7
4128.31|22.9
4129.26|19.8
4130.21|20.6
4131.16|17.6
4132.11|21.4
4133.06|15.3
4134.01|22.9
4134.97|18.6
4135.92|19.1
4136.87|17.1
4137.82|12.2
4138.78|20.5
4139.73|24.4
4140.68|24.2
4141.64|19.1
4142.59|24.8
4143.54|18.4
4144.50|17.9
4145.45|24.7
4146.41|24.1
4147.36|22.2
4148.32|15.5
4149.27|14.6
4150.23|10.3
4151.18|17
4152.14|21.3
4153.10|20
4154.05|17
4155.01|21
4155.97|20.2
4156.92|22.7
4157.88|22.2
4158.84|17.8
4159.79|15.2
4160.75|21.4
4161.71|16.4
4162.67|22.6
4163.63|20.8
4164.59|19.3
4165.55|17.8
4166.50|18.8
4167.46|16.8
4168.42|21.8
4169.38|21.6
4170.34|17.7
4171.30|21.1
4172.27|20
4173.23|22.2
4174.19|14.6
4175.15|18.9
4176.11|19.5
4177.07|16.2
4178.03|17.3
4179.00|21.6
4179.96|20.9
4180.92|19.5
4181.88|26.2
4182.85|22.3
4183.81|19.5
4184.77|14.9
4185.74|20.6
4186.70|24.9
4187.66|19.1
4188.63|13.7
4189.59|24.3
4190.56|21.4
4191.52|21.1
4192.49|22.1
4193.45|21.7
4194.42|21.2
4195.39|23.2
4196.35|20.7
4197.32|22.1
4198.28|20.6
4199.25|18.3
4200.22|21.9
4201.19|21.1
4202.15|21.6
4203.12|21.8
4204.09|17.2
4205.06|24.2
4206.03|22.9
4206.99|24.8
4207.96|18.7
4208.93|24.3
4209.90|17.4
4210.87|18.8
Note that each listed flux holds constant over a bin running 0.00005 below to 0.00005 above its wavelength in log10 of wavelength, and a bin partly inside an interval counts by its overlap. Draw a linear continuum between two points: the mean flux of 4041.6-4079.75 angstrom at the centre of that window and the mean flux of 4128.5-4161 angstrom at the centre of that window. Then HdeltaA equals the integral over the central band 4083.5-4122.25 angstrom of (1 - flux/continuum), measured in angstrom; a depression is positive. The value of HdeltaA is 2.3 angstrom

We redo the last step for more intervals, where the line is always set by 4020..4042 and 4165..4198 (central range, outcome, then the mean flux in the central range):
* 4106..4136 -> 3.22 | 18.5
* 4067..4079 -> 0.47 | 20.3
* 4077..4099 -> 0.37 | 20.6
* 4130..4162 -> 1.75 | 19.4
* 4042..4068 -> 1.66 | 19.9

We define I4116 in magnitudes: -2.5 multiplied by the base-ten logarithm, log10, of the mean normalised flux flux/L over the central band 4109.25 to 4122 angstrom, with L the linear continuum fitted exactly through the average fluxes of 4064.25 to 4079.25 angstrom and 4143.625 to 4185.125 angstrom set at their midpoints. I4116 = 0.06 mag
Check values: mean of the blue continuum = 20.4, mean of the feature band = 18.8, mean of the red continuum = 19.4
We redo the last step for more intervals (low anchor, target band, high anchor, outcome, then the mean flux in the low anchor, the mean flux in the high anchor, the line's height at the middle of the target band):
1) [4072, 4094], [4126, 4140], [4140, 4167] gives 0.06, 21.9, 19.6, 20.2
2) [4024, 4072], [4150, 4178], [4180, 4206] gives 0.09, 20.1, 21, 20.8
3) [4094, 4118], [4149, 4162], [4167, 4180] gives 0.02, 17.6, 19.2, 18.8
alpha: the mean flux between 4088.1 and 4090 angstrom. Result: 24.7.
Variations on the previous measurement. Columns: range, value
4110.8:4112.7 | 17.2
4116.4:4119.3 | 17.5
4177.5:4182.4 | 21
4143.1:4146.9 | 21.3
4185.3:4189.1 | 19.6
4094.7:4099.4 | 16.8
